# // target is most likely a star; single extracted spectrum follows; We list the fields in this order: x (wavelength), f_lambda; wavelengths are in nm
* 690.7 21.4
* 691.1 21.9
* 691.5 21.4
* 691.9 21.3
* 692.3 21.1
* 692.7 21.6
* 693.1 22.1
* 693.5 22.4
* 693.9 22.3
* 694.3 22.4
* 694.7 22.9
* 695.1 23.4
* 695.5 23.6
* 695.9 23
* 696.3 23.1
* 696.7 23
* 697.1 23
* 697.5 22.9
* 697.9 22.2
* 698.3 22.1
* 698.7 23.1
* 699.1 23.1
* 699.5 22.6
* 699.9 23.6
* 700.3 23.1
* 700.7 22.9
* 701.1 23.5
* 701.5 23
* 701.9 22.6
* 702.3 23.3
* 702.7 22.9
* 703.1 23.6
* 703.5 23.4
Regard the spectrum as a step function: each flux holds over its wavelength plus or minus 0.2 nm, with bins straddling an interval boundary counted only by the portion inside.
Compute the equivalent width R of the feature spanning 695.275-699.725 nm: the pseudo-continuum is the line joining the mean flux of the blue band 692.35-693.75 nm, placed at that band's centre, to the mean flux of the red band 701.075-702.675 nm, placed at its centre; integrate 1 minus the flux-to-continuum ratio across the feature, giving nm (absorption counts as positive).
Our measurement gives -0.08 nm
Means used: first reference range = 21.9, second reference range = 23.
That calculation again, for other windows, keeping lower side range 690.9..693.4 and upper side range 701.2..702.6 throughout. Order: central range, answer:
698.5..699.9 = -0.03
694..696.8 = -0.12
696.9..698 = -0.02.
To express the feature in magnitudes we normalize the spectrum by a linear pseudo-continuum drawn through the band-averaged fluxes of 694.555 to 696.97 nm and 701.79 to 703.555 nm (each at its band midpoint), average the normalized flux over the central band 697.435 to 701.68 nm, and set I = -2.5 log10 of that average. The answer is 0.01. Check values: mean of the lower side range 23.2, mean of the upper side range 23.2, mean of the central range 22.9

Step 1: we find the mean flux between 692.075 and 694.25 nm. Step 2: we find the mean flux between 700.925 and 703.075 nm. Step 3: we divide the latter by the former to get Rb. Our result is 1.1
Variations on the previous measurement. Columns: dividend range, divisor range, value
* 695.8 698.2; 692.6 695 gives 1.02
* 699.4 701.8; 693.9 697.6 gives 1.01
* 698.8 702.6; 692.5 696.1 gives 1.02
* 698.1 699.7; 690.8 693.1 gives 1.06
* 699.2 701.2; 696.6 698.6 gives 1.02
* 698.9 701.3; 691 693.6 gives 1.07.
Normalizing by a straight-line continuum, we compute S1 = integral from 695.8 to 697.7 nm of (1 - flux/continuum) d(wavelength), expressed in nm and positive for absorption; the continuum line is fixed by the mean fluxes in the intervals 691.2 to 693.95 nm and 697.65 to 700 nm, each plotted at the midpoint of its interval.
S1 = -0.050 nm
